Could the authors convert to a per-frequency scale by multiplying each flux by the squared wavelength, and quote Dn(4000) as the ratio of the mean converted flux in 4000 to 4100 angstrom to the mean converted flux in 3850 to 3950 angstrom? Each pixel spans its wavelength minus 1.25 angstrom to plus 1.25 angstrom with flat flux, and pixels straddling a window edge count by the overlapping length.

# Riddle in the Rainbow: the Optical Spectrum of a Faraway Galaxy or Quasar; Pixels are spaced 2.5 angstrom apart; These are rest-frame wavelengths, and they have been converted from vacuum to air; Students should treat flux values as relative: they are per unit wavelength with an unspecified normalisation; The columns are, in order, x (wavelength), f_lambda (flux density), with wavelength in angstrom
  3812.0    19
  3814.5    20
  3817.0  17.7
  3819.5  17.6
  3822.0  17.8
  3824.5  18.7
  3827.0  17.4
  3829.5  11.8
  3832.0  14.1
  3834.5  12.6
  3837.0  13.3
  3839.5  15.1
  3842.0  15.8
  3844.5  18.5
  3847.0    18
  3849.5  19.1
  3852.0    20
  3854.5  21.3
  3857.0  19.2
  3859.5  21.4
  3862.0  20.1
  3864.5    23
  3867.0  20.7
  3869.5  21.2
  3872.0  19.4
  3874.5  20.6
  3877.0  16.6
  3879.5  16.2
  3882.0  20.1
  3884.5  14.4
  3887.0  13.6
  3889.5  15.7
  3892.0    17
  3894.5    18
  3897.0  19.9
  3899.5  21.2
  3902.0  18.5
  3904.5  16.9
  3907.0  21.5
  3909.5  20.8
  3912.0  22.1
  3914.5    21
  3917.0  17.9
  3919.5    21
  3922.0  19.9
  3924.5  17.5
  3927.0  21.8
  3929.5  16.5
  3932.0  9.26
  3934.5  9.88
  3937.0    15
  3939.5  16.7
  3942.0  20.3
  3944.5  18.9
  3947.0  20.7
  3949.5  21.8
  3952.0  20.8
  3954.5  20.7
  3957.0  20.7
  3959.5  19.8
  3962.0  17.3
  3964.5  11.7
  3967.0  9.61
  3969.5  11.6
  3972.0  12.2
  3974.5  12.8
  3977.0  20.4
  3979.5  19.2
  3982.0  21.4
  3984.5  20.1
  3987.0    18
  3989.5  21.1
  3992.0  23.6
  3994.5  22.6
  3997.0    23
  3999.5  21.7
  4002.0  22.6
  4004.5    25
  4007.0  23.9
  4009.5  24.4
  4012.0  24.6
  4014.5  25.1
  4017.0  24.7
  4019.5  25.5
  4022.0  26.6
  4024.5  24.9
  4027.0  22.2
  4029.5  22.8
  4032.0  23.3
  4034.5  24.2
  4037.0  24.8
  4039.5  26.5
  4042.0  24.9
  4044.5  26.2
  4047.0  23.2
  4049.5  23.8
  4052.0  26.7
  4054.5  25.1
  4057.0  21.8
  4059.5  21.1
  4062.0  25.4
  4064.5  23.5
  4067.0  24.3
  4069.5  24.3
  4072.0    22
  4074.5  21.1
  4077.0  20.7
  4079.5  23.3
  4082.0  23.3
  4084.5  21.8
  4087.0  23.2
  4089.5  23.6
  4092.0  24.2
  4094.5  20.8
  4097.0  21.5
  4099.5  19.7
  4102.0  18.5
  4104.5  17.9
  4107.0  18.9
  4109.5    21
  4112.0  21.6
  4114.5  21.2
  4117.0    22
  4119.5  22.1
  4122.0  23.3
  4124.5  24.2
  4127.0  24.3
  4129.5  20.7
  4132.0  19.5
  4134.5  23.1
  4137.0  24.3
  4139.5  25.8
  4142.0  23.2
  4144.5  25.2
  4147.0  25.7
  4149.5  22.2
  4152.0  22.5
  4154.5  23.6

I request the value 1.37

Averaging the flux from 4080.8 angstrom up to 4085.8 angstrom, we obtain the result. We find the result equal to 22.5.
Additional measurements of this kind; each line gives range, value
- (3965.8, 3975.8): 11.6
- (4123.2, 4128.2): 24.2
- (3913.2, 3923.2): 20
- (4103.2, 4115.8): 20.1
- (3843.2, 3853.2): 18.9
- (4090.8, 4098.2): 22.2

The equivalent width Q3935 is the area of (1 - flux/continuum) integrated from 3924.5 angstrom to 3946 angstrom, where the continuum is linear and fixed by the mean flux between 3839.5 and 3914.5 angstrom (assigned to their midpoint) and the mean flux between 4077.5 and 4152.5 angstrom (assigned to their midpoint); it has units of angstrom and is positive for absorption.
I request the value 3.9 angstrom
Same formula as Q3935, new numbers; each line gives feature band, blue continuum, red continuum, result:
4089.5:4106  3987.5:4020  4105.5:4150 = 1.6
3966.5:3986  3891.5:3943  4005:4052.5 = 4.9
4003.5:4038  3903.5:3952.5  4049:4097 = -4.8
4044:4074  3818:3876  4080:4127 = -3.9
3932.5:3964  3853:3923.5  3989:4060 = 4.8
